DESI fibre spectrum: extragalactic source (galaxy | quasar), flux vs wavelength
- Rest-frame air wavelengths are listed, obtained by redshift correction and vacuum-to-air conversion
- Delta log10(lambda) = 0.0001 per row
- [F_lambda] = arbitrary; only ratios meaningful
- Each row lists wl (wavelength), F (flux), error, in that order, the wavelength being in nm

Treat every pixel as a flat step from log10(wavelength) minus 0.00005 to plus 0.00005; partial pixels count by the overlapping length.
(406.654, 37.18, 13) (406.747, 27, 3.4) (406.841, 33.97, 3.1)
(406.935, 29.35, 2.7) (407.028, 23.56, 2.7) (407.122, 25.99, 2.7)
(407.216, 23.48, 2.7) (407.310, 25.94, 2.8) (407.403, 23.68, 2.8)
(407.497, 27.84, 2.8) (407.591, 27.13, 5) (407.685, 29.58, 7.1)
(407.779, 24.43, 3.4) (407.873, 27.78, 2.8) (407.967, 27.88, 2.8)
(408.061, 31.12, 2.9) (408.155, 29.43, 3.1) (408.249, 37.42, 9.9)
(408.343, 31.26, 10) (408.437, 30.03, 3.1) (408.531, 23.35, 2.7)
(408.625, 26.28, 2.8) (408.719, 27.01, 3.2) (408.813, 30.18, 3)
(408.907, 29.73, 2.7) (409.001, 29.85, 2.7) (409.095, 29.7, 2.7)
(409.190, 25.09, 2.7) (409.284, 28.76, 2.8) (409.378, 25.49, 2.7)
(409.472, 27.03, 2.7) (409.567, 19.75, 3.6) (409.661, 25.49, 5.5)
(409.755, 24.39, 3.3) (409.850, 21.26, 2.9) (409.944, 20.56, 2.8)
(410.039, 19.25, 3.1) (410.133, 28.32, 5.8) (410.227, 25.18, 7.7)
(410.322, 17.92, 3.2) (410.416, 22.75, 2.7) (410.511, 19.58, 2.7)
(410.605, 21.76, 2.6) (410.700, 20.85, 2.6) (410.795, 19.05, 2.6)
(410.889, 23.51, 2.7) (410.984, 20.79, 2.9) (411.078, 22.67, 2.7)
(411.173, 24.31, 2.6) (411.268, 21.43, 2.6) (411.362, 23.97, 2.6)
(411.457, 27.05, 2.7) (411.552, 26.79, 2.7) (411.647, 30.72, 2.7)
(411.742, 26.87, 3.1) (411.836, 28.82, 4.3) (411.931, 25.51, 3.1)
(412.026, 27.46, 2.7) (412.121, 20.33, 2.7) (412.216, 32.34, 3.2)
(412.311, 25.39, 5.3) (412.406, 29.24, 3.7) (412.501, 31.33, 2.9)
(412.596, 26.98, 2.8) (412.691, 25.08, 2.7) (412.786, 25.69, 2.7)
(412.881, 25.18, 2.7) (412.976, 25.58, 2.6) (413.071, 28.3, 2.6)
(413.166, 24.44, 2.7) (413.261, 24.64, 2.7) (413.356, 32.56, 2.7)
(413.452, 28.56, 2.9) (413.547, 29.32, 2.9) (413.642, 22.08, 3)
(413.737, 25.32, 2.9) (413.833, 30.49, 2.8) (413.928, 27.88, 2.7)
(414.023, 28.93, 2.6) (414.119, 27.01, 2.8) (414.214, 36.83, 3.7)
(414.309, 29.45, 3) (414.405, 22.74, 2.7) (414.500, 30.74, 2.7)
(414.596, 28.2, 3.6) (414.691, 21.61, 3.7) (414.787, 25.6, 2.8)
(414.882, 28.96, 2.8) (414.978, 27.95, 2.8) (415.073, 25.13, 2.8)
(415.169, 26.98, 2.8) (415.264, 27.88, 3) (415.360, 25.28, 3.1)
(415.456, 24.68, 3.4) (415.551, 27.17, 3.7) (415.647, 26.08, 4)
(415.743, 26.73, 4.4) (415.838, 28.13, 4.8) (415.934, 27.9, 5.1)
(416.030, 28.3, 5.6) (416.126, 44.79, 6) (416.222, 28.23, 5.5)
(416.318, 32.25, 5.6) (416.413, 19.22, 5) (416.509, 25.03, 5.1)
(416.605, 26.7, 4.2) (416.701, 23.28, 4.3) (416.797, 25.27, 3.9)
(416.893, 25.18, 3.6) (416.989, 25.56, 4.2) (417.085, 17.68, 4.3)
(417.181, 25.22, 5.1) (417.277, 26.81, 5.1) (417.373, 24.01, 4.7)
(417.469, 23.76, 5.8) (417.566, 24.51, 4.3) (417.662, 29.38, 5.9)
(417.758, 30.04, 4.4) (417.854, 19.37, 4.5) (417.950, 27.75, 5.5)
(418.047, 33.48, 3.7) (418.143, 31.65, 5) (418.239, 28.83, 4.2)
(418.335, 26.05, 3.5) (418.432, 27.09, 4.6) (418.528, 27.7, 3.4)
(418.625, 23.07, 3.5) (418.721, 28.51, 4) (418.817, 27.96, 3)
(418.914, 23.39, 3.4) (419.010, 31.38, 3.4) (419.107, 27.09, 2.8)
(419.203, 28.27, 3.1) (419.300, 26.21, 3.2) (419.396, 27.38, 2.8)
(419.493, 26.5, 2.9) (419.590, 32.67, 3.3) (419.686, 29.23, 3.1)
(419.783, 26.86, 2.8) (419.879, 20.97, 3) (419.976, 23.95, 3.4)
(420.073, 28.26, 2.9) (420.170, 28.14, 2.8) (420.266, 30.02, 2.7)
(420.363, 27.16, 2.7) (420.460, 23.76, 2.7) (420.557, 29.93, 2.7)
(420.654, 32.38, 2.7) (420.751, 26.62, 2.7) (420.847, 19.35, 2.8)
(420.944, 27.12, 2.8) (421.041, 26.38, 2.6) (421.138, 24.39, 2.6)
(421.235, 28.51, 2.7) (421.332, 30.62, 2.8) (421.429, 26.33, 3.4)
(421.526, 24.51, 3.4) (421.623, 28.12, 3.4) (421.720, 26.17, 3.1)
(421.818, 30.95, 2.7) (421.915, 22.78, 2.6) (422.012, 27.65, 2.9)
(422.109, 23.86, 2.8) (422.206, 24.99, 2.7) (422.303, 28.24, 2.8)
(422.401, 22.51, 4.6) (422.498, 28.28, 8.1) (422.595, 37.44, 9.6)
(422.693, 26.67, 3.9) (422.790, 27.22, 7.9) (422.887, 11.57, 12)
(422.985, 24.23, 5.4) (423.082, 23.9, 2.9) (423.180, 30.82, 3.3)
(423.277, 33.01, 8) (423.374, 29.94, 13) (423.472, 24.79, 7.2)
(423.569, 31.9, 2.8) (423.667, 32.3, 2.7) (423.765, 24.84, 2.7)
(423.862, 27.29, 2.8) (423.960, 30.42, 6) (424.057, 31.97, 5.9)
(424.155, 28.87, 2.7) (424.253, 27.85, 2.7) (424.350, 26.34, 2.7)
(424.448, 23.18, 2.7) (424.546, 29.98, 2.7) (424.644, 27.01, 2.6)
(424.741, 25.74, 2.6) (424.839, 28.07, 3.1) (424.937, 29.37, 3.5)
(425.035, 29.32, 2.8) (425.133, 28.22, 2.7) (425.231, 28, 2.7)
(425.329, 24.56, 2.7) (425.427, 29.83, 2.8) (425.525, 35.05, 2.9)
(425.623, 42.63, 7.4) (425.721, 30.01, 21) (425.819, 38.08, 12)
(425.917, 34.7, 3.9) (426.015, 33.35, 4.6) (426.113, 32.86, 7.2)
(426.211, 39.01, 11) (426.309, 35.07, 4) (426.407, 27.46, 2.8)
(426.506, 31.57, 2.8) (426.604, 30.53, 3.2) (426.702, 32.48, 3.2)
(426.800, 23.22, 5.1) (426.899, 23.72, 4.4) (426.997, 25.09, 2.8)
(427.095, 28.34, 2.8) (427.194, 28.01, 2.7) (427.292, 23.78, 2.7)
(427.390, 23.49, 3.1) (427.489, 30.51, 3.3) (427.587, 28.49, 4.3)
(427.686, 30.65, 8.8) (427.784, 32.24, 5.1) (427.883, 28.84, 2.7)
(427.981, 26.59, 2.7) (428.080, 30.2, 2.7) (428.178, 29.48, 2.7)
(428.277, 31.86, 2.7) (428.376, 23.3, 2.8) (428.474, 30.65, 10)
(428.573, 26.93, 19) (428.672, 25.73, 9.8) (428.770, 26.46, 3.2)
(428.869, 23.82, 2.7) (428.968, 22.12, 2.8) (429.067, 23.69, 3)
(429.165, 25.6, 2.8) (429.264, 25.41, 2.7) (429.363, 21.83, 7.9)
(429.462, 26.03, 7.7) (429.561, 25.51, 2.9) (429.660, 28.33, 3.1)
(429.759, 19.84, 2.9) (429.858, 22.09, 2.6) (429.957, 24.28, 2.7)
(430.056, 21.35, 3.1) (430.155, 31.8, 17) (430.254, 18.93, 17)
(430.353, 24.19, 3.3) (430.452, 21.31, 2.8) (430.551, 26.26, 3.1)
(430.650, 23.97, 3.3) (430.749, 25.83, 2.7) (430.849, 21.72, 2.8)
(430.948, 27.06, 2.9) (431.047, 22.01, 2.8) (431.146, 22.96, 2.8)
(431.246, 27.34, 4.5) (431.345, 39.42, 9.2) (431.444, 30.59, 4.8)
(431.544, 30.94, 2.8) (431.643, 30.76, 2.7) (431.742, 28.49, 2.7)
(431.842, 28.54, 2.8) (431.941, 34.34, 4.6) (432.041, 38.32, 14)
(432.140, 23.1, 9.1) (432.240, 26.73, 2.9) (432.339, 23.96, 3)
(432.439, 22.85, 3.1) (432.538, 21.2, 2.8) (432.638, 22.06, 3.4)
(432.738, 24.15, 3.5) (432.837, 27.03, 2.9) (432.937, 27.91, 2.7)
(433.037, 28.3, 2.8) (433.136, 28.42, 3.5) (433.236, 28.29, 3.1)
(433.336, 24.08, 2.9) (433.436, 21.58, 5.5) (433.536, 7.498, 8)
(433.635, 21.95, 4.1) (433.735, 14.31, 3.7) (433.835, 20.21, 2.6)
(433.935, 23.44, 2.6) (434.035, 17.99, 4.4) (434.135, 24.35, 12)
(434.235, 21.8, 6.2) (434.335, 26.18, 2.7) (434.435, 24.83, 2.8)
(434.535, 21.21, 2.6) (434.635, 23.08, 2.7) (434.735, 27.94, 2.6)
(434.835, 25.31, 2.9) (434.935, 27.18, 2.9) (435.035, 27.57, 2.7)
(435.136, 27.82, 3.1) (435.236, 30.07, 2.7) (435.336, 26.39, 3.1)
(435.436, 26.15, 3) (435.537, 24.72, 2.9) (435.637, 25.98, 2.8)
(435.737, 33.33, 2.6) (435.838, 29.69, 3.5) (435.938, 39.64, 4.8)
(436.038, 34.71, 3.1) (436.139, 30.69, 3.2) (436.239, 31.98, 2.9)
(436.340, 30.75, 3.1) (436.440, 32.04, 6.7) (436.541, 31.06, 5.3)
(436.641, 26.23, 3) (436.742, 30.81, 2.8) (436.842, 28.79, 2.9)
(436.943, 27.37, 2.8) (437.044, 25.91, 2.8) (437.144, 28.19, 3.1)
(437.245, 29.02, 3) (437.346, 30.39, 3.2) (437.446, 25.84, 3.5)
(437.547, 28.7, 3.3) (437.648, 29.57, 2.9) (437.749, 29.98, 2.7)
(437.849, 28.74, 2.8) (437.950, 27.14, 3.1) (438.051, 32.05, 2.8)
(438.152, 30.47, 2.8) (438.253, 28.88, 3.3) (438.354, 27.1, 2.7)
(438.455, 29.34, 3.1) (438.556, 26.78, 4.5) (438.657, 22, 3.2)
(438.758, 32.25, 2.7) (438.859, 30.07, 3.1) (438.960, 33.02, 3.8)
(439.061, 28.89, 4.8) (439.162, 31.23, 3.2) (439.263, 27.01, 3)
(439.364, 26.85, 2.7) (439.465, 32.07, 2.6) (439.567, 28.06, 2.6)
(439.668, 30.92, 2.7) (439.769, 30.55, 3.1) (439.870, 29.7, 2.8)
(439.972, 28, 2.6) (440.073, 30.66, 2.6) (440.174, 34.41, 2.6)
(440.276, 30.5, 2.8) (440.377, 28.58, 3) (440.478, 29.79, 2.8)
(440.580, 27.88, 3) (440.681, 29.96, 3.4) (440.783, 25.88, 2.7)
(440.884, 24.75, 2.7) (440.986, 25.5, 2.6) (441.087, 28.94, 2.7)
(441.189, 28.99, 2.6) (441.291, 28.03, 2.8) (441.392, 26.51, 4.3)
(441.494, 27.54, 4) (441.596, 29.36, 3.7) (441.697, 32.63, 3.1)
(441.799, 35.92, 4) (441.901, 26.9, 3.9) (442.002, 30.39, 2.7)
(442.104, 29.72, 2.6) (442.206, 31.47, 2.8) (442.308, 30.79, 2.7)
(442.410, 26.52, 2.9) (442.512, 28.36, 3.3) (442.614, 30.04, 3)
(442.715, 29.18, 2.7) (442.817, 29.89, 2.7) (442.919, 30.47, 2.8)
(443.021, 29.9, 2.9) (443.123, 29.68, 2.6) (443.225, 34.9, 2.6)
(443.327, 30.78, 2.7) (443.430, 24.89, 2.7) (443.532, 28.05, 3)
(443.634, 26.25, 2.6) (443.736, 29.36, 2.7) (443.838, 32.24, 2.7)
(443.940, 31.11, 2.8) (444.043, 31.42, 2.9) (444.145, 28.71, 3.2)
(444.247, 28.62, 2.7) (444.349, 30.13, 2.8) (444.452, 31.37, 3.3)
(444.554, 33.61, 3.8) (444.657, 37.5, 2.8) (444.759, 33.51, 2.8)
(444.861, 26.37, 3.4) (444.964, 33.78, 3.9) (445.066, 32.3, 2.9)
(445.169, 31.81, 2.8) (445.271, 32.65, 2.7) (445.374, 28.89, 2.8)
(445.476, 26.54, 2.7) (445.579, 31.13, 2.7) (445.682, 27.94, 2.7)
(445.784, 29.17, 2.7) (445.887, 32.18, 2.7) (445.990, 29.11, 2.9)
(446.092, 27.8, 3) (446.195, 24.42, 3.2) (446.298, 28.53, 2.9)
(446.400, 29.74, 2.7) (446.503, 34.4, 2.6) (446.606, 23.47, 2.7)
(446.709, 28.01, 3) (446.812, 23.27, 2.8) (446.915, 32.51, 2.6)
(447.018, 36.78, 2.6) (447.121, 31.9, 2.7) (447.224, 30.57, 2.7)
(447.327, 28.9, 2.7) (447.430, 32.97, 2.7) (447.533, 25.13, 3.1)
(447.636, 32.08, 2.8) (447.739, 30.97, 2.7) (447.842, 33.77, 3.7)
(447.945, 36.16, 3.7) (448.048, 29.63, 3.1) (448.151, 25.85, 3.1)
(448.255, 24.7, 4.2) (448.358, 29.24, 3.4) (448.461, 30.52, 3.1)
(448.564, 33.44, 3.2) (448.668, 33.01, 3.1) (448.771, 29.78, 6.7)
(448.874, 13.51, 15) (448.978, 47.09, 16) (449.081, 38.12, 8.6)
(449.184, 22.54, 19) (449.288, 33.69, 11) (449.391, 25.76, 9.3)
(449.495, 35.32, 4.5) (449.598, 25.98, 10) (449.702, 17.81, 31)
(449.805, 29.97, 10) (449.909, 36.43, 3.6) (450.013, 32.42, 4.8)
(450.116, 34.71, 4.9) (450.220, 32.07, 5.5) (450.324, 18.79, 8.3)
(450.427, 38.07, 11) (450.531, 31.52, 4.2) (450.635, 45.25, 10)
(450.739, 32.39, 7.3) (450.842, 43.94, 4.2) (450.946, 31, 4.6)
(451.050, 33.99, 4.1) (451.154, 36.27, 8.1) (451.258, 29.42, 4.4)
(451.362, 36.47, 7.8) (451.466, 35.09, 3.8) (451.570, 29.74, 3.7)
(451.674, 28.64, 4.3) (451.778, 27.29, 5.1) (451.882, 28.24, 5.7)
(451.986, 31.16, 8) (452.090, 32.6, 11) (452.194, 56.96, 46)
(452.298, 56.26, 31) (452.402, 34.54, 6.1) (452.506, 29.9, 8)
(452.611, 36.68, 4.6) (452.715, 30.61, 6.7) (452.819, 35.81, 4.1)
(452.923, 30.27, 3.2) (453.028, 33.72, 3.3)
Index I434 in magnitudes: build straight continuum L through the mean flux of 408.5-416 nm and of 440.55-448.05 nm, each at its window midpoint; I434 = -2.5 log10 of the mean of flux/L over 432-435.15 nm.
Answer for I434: 0.19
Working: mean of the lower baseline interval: 26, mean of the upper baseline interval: 29.9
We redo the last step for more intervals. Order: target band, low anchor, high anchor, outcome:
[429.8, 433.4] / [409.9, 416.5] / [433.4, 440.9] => 0.04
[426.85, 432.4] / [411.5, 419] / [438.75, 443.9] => 0.07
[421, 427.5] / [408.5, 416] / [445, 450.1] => -0.04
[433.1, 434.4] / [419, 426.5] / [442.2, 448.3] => 0.33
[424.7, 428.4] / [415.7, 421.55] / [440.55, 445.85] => -0.07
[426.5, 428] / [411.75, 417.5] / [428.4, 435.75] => -0.09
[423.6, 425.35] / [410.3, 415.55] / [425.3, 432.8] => -0.03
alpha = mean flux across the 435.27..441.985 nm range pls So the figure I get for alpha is 29.3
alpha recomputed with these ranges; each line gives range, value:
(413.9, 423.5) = 27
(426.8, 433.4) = 26.4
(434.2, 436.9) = 28.4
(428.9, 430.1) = 23.8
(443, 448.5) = 30.1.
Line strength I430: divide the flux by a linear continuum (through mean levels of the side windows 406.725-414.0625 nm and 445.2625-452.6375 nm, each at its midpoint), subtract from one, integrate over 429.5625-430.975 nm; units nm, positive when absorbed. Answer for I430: 0.24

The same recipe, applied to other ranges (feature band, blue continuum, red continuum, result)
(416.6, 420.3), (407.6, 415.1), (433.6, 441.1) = 0.02 nm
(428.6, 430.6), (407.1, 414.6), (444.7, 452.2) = 0.31 nm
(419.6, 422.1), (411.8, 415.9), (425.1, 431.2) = 0.04 nm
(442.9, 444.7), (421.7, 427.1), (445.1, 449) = -0.05 nm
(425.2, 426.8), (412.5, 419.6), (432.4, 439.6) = -0.32 nm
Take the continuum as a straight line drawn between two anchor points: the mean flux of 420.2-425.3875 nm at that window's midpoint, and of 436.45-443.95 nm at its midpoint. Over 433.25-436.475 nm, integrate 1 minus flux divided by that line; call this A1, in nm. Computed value 0.32 nm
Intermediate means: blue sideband 27.3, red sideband 29.2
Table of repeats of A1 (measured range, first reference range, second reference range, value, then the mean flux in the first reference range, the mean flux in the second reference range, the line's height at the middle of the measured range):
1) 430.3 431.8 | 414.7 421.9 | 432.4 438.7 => -0.01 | 26.9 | 26.7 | 26.7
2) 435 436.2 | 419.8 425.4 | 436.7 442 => -0.05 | 27.1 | 29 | 28.6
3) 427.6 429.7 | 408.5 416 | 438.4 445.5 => 0.08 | 26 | 29.7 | 28.1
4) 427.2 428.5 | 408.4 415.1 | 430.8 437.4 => -0.09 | 26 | 26.8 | 26.6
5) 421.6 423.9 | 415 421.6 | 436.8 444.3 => 0.03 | 26.9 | 29.2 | 27.4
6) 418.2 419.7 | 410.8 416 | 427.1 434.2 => -0.07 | 26.7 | 25.7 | 26.4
